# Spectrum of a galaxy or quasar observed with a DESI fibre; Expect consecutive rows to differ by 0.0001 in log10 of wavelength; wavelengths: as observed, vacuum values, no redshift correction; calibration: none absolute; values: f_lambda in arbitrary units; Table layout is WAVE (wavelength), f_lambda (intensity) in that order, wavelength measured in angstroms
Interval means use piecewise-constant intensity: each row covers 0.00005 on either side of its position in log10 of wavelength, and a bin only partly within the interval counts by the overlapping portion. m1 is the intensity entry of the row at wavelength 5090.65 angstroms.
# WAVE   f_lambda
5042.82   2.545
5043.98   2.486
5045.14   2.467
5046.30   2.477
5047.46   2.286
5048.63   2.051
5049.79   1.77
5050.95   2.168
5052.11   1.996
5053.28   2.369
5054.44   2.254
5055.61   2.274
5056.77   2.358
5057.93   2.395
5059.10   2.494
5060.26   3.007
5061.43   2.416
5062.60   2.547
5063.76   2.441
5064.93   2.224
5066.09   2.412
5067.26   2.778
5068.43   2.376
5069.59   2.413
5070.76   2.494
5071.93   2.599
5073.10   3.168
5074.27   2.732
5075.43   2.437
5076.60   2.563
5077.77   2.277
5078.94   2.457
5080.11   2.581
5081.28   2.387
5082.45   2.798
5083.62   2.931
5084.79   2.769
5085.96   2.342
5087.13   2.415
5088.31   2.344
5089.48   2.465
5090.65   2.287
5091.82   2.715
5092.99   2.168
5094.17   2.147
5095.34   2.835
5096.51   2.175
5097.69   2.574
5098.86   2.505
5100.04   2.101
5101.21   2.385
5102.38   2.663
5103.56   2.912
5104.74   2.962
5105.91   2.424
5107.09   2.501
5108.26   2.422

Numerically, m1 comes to 2.287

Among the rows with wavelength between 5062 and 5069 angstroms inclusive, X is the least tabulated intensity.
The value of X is 2.224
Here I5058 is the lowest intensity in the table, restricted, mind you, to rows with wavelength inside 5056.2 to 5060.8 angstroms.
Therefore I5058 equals 2.358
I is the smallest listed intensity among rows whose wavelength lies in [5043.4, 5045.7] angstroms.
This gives 2.467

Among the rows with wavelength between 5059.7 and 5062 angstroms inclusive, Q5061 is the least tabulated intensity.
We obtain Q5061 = 2.416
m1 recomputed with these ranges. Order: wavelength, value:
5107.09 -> 2.501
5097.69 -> 2.574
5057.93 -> 2.395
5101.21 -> 2.385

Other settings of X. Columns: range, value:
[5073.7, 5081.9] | 2.277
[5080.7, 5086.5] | 2.342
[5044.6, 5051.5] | 1.77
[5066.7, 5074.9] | 2.376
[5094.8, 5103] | 2.101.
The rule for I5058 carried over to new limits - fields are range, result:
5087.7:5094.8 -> 2.147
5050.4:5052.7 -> 1.996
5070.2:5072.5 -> 2.494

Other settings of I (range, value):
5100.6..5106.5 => 2.385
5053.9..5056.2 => 2.254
